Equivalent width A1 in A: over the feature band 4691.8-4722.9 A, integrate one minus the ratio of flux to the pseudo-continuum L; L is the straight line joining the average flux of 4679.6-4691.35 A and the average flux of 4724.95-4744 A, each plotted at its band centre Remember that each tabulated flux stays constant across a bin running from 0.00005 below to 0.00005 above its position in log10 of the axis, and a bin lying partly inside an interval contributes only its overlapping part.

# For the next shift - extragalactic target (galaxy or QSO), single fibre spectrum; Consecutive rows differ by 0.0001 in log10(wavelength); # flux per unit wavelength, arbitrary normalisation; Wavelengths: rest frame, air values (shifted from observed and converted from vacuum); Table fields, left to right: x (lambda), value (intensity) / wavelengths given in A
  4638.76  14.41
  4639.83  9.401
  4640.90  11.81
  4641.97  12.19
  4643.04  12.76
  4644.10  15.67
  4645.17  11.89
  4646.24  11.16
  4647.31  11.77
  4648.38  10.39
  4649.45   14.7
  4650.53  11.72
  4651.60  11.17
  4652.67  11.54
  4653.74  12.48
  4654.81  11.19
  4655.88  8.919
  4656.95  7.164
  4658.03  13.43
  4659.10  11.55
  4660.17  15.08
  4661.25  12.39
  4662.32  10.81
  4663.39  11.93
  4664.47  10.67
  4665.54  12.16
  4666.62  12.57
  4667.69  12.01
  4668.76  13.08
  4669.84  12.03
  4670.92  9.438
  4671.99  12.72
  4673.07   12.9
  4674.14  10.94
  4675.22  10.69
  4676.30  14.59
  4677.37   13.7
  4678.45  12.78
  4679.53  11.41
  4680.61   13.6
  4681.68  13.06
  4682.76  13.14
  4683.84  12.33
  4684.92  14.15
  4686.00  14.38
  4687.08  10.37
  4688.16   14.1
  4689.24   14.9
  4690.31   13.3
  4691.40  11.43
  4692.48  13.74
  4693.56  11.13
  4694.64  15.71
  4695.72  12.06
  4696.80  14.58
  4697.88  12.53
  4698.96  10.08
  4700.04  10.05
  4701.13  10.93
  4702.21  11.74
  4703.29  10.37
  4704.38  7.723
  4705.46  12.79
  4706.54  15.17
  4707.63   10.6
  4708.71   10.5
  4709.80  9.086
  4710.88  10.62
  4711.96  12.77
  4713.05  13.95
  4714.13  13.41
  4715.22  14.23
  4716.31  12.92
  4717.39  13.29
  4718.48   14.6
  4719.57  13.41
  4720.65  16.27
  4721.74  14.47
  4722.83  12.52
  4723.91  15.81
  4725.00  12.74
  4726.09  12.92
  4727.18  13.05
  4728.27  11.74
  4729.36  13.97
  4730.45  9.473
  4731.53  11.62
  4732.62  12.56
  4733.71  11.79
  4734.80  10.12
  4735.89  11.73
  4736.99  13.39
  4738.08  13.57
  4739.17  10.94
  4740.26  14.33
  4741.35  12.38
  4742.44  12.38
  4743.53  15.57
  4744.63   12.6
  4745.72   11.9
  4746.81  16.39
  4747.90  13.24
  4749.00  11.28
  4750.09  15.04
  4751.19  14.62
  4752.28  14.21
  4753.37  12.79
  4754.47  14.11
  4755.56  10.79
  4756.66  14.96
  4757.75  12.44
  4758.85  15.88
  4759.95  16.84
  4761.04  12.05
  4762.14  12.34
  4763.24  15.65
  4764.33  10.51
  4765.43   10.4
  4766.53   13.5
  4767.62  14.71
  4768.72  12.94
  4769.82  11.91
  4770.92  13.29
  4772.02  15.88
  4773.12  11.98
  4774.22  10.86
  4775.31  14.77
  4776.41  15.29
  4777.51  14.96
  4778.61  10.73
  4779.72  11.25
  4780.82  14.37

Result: 0.94 A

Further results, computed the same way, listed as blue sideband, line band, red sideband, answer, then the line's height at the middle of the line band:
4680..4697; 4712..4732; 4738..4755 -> 0.0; 13.4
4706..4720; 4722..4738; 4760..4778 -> 0.5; 12.8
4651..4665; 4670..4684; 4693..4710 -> -1.1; 11.5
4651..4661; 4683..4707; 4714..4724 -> 1.1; 13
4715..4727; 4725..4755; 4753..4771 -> 1.6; 13.6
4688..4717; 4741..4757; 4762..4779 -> -0.8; 12.9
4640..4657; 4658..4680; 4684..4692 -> 0.5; 12.5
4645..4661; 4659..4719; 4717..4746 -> -0.8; 12.2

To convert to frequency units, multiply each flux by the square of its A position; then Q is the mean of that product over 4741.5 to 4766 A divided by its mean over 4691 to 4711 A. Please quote 1.2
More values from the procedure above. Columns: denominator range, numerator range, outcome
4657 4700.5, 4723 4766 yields 1.07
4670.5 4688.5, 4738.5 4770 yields 1.09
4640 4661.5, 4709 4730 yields 1.14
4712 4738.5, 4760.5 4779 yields 1.02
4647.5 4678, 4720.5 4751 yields 1.13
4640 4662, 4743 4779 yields 1.19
